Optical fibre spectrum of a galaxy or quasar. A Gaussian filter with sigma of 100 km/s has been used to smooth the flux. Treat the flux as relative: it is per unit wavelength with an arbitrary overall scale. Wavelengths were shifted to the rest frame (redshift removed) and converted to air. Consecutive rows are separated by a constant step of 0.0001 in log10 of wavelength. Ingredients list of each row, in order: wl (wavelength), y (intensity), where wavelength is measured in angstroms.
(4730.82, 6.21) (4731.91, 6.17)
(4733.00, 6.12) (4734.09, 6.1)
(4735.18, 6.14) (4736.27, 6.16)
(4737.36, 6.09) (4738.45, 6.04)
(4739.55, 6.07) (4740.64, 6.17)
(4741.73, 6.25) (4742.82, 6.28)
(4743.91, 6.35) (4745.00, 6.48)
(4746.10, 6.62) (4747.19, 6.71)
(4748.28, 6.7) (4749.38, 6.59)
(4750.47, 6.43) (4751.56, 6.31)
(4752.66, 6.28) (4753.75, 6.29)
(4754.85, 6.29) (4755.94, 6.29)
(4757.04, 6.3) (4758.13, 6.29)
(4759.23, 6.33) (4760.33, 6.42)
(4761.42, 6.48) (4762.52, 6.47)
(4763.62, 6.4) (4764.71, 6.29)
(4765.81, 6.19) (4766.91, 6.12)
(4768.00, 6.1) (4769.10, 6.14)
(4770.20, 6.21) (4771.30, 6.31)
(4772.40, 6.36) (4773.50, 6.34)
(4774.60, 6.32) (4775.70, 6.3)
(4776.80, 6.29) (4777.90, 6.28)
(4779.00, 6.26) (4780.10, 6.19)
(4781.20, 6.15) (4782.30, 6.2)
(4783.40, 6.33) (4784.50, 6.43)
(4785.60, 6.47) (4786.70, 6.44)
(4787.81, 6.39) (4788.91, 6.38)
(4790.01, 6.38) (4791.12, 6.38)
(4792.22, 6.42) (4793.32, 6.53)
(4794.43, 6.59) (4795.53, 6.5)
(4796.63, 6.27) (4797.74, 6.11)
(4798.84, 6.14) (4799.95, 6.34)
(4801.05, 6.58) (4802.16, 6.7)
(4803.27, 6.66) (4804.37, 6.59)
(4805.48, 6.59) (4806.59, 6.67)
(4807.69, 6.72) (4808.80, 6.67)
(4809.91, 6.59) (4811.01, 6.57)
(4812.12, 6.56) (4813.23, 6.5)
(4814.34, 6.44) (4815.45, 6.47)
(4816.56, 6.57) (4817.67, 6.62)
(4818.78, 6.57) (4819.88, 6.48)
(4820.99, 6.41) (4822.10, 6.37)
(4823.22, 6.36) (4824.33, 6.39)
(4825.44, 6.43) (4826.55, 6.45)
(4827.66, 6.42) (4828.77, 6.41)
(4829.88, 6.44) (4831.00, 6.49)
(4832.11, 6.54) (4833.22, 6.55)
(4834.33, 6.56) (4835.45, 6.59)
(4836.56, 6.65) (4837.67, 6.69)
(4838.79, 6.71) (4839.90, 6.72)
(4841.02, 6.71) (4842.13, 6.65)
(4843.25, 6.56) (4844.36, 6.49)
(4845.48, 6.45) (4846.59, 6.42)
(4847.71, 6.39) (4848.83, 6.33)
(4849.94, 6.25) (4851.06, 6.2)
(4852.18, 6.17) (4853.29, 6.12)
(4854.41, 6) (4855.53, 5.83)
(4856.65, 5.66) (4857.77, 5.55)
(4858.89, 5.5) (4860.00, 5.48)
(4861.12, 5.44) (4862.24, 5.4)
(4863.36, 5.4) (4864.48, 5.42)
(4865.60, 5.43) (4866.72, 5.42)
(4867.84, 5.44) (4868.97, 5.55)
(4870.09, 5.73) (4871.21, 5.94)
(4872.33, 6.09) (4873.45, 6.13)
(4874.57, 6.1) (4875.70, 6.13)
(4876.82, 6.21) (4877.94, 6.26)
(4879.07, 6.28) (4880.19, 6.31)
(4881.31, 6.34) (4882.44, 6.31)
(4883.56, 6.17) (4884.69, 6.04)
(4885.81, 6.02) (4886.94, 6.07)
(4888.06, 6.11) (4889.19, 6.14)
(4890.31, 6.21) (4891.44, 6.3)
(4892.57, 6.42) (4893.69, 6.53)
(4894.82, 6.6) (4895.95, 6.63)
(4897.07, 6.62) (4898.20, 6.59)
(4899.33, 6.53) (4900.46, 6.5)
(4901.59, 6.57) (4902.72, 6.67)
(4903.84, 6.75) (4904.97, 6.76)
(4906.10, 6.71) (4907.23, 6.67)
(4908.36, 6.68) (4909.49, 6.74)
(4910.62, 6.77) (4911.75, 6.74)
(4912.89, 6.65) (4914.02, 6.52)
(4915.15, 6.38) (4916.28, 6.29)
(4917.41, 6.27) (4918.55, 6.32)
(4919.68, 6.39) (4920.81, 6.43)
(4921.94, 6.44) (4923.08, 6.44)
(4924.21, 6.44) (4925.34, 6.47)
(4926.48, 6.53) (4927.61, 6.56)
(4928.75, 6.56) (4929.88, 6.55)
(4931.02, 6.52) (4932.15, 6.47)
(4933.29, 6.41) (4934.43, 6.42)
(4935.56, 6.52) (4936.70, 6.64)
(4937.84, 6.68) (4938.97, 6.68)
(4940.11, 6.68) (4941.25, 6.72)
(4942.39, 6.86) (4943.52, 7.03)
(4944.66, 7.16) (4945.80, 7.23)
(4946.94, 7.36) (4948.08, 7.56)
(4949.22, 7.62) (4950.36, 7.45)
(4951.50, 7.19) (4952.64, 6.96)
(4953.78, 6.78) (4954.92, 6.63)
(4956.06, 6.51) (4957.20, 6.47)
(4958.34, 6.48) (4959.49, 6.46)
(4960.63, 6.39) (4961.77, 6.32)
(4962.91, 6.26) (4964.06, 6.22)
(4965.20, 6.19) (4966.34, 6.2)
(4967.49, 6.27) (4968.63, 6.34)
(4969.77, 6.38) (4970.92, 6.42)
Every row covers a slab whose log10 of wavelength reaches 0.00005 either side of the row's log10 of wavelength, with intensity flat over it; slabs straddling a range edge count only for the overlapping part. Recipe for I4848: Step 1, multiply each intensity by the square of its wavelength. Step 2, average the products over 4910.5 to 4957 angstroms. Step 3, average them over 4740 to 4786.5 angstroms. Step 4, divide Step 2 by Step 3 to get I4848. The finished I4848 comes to 1.14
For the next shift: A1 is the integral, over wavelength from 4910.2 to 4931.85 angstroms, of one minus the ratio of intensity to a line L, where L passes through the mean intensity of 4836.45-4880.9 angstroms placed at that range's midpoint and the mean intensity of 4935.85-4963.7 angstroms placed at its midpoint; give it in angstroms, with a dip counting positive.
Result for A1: 0.3 angstroms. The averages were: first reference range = 6.05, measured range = 6.49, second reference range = 6.83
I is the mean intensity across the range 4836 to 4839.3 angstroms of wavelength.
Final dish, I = 6.69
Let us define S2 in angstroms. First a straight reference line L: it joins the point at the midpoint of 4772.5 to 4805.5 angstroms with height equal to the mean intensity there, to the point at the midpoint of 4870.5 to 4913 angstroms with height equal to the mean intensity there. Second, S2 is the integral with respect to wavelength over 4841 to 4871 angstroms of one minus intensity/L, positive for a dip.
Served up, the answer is 2.3 angstroms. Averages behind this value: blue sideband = 6.38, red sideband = 6.4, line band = 5.91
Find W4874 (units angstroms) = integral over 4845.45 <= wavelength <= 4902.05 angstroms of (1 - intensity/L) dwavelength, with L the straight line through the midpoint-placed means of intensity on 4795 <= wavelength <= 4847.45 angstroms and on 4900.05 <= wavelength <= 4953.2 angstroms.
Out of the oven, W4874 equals 4.6 angstroms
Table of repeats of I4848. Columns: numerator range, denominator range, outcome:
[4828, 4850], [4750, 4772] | 1.07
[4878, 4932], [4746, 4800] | 1.07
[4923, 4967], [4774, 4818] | 1.10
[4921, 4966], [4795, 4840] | 1.08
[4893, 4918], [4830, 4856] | 1.05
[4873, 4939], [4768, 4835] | 1.05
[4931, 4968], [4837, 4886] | 1.15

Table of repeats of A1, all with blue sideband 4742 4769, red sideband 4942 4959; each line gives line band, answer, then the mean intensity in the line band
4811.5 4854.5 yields 1.0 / 6.47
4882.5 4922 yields 2.3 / 6.46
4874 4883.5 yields 0.8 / 6.24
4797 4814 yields 0.0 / 6.53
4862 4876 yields 2.2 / 5.7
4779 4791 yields 0.3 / 6.33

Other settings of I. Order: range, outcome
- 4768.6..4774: 6.27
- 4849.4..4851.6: 6.22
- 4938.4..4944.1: 6.8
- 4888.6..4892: 6.21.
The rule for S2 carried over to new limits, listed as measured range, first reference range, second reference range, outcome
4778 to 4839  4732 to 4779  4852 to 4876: -4.7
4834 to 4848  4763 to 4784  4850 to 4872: -1.9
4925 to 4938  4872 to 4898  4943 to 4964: 0.3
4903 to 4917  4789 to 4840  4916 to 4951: 0.1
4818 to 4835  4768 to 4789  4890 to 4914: -0.1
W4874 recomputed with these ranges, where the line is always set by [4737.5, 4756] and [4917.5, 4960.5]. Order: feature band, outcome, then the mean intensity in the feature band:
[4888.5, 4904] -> 0.32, 6.5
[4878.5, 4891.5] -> 0.83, 6.19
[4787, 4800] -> 0.15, 6.37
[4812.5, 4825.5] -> 0.04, 6.47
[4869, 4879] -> 0.81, 6.06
